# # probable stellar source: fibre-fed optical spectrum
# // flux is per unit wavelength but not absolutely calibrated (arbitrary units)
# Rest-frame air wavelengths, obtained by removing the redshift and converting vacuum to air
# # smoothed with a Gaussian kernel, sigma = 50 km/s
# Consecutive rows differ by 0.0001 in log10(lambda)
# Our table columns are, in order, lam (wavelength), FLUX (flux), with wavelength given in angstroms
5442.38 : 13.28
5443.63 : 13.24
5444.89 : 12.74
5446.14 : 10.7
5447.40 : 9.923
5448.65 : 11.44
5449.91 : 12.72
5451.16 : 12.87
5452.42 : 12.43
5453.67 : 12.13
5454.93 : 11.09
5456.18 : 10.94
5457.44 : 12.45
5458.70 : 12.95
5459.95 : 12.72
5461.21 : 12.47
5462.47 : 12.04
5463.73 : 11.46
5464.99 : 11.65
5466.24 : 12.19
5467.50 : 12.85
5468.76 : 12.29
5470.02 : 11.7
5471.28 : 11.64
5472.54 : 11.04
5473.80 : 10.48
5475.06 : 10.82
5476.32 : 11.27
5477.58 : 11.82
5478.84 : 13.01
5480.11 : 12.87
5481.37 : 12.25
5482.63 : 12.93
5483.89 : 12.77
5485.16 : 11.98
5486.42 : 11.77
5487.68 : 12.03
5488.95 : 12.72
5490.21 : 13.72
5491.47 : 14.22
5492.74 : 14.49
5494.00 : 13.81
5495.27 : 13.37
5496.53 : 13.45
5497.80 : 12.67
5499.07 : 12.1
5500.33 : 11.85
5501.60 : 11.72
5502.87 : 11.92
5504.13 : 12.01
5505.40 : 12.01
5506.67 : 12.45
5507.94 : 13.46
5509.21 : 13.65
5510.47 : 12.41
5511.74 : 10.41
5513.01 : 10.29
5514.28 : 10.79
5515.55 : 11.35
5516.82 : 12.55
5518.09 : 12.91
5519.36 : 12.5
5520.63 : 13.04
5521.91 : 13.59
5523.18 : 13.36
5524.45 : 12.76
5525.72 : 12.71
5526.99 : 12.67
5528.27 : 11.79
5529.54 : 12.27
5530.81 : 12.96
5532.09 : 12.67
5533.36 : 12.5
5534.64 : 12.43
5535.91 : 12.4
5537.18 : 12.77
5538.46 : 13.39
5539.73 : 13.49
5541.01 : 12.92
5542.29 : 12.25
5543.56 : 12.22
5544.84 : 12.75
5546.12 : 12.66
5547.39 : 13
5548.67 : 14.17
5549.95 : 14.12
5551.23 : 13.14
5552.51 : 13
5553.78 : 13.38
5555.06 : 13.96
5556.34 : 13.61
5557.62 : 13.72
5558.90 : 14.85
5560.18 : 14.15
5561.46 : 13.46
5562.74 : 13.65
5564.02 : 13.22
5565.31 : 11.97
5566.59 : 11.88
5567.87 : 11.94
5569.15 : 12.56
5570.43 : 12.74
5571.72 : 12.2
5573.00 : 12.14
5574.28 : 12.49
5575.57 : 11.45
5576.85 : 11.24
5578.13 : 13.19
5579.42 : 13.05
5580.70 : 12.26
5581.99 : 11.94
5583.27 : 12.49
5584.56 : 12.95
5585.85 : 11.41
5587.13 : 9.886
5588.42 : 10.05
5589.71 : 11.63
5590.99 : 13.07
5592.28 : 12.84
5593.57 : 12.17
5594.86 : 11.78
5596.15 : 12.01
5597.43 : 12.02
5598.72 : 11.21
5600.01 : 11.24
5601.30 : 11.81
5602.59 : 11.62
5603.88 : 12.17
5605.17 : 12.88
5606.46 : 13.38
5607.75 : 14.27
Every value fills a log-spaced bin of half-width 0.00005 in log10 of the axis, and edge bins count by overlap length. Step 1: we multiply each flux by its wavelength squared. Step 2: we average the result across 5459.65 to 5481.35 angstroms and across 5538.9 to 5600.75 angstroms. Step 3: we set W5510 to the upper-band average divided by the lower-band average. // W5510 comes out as 1.10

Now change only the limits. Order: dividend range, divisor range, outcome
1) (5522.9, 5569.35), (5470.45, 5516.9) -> 1.08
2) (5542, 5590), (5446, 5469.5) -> 1.10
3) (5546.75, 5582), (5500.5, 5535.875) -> 1.07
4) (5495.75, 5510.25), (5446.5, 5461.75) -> 1.06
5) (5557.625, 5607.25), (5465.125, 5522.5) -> 1.03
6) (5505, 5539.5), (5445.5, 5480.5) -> 1.07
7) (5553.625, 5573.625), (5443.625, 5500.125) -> 1.10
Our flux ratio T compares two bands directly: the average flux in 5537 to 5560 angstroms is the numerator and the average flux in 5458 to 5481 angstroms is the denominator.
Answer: 1.11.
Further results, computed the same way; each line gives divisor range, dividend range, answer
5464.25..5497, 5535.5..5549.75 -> 1.04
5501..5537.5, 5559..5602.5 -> 0.99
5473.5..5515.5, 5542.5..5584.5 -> 1.04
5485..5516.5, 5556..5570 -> 1.06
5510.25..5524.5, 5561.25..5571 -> 1.04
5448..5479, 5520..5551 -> 1.08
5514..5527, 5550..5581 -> 1.02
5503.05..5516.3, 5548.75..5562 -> 1.16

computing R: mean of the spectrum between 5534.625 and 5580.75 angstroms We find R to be 12.9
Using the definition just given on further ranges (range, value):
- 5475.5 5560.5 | 12.7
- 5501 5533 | 12.3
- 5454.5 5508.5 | 12.3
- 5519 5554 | 12.9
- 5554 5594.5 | 12.5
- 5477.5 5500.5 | 12.9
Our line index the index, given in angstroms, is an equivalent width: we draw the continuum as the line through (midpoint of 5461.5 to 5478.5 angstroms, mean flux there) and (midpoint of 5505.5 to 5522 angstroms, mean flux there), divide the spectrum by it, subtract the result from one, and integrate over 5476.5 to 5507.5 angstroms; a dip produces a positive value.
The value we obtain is -1.8 angstroms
